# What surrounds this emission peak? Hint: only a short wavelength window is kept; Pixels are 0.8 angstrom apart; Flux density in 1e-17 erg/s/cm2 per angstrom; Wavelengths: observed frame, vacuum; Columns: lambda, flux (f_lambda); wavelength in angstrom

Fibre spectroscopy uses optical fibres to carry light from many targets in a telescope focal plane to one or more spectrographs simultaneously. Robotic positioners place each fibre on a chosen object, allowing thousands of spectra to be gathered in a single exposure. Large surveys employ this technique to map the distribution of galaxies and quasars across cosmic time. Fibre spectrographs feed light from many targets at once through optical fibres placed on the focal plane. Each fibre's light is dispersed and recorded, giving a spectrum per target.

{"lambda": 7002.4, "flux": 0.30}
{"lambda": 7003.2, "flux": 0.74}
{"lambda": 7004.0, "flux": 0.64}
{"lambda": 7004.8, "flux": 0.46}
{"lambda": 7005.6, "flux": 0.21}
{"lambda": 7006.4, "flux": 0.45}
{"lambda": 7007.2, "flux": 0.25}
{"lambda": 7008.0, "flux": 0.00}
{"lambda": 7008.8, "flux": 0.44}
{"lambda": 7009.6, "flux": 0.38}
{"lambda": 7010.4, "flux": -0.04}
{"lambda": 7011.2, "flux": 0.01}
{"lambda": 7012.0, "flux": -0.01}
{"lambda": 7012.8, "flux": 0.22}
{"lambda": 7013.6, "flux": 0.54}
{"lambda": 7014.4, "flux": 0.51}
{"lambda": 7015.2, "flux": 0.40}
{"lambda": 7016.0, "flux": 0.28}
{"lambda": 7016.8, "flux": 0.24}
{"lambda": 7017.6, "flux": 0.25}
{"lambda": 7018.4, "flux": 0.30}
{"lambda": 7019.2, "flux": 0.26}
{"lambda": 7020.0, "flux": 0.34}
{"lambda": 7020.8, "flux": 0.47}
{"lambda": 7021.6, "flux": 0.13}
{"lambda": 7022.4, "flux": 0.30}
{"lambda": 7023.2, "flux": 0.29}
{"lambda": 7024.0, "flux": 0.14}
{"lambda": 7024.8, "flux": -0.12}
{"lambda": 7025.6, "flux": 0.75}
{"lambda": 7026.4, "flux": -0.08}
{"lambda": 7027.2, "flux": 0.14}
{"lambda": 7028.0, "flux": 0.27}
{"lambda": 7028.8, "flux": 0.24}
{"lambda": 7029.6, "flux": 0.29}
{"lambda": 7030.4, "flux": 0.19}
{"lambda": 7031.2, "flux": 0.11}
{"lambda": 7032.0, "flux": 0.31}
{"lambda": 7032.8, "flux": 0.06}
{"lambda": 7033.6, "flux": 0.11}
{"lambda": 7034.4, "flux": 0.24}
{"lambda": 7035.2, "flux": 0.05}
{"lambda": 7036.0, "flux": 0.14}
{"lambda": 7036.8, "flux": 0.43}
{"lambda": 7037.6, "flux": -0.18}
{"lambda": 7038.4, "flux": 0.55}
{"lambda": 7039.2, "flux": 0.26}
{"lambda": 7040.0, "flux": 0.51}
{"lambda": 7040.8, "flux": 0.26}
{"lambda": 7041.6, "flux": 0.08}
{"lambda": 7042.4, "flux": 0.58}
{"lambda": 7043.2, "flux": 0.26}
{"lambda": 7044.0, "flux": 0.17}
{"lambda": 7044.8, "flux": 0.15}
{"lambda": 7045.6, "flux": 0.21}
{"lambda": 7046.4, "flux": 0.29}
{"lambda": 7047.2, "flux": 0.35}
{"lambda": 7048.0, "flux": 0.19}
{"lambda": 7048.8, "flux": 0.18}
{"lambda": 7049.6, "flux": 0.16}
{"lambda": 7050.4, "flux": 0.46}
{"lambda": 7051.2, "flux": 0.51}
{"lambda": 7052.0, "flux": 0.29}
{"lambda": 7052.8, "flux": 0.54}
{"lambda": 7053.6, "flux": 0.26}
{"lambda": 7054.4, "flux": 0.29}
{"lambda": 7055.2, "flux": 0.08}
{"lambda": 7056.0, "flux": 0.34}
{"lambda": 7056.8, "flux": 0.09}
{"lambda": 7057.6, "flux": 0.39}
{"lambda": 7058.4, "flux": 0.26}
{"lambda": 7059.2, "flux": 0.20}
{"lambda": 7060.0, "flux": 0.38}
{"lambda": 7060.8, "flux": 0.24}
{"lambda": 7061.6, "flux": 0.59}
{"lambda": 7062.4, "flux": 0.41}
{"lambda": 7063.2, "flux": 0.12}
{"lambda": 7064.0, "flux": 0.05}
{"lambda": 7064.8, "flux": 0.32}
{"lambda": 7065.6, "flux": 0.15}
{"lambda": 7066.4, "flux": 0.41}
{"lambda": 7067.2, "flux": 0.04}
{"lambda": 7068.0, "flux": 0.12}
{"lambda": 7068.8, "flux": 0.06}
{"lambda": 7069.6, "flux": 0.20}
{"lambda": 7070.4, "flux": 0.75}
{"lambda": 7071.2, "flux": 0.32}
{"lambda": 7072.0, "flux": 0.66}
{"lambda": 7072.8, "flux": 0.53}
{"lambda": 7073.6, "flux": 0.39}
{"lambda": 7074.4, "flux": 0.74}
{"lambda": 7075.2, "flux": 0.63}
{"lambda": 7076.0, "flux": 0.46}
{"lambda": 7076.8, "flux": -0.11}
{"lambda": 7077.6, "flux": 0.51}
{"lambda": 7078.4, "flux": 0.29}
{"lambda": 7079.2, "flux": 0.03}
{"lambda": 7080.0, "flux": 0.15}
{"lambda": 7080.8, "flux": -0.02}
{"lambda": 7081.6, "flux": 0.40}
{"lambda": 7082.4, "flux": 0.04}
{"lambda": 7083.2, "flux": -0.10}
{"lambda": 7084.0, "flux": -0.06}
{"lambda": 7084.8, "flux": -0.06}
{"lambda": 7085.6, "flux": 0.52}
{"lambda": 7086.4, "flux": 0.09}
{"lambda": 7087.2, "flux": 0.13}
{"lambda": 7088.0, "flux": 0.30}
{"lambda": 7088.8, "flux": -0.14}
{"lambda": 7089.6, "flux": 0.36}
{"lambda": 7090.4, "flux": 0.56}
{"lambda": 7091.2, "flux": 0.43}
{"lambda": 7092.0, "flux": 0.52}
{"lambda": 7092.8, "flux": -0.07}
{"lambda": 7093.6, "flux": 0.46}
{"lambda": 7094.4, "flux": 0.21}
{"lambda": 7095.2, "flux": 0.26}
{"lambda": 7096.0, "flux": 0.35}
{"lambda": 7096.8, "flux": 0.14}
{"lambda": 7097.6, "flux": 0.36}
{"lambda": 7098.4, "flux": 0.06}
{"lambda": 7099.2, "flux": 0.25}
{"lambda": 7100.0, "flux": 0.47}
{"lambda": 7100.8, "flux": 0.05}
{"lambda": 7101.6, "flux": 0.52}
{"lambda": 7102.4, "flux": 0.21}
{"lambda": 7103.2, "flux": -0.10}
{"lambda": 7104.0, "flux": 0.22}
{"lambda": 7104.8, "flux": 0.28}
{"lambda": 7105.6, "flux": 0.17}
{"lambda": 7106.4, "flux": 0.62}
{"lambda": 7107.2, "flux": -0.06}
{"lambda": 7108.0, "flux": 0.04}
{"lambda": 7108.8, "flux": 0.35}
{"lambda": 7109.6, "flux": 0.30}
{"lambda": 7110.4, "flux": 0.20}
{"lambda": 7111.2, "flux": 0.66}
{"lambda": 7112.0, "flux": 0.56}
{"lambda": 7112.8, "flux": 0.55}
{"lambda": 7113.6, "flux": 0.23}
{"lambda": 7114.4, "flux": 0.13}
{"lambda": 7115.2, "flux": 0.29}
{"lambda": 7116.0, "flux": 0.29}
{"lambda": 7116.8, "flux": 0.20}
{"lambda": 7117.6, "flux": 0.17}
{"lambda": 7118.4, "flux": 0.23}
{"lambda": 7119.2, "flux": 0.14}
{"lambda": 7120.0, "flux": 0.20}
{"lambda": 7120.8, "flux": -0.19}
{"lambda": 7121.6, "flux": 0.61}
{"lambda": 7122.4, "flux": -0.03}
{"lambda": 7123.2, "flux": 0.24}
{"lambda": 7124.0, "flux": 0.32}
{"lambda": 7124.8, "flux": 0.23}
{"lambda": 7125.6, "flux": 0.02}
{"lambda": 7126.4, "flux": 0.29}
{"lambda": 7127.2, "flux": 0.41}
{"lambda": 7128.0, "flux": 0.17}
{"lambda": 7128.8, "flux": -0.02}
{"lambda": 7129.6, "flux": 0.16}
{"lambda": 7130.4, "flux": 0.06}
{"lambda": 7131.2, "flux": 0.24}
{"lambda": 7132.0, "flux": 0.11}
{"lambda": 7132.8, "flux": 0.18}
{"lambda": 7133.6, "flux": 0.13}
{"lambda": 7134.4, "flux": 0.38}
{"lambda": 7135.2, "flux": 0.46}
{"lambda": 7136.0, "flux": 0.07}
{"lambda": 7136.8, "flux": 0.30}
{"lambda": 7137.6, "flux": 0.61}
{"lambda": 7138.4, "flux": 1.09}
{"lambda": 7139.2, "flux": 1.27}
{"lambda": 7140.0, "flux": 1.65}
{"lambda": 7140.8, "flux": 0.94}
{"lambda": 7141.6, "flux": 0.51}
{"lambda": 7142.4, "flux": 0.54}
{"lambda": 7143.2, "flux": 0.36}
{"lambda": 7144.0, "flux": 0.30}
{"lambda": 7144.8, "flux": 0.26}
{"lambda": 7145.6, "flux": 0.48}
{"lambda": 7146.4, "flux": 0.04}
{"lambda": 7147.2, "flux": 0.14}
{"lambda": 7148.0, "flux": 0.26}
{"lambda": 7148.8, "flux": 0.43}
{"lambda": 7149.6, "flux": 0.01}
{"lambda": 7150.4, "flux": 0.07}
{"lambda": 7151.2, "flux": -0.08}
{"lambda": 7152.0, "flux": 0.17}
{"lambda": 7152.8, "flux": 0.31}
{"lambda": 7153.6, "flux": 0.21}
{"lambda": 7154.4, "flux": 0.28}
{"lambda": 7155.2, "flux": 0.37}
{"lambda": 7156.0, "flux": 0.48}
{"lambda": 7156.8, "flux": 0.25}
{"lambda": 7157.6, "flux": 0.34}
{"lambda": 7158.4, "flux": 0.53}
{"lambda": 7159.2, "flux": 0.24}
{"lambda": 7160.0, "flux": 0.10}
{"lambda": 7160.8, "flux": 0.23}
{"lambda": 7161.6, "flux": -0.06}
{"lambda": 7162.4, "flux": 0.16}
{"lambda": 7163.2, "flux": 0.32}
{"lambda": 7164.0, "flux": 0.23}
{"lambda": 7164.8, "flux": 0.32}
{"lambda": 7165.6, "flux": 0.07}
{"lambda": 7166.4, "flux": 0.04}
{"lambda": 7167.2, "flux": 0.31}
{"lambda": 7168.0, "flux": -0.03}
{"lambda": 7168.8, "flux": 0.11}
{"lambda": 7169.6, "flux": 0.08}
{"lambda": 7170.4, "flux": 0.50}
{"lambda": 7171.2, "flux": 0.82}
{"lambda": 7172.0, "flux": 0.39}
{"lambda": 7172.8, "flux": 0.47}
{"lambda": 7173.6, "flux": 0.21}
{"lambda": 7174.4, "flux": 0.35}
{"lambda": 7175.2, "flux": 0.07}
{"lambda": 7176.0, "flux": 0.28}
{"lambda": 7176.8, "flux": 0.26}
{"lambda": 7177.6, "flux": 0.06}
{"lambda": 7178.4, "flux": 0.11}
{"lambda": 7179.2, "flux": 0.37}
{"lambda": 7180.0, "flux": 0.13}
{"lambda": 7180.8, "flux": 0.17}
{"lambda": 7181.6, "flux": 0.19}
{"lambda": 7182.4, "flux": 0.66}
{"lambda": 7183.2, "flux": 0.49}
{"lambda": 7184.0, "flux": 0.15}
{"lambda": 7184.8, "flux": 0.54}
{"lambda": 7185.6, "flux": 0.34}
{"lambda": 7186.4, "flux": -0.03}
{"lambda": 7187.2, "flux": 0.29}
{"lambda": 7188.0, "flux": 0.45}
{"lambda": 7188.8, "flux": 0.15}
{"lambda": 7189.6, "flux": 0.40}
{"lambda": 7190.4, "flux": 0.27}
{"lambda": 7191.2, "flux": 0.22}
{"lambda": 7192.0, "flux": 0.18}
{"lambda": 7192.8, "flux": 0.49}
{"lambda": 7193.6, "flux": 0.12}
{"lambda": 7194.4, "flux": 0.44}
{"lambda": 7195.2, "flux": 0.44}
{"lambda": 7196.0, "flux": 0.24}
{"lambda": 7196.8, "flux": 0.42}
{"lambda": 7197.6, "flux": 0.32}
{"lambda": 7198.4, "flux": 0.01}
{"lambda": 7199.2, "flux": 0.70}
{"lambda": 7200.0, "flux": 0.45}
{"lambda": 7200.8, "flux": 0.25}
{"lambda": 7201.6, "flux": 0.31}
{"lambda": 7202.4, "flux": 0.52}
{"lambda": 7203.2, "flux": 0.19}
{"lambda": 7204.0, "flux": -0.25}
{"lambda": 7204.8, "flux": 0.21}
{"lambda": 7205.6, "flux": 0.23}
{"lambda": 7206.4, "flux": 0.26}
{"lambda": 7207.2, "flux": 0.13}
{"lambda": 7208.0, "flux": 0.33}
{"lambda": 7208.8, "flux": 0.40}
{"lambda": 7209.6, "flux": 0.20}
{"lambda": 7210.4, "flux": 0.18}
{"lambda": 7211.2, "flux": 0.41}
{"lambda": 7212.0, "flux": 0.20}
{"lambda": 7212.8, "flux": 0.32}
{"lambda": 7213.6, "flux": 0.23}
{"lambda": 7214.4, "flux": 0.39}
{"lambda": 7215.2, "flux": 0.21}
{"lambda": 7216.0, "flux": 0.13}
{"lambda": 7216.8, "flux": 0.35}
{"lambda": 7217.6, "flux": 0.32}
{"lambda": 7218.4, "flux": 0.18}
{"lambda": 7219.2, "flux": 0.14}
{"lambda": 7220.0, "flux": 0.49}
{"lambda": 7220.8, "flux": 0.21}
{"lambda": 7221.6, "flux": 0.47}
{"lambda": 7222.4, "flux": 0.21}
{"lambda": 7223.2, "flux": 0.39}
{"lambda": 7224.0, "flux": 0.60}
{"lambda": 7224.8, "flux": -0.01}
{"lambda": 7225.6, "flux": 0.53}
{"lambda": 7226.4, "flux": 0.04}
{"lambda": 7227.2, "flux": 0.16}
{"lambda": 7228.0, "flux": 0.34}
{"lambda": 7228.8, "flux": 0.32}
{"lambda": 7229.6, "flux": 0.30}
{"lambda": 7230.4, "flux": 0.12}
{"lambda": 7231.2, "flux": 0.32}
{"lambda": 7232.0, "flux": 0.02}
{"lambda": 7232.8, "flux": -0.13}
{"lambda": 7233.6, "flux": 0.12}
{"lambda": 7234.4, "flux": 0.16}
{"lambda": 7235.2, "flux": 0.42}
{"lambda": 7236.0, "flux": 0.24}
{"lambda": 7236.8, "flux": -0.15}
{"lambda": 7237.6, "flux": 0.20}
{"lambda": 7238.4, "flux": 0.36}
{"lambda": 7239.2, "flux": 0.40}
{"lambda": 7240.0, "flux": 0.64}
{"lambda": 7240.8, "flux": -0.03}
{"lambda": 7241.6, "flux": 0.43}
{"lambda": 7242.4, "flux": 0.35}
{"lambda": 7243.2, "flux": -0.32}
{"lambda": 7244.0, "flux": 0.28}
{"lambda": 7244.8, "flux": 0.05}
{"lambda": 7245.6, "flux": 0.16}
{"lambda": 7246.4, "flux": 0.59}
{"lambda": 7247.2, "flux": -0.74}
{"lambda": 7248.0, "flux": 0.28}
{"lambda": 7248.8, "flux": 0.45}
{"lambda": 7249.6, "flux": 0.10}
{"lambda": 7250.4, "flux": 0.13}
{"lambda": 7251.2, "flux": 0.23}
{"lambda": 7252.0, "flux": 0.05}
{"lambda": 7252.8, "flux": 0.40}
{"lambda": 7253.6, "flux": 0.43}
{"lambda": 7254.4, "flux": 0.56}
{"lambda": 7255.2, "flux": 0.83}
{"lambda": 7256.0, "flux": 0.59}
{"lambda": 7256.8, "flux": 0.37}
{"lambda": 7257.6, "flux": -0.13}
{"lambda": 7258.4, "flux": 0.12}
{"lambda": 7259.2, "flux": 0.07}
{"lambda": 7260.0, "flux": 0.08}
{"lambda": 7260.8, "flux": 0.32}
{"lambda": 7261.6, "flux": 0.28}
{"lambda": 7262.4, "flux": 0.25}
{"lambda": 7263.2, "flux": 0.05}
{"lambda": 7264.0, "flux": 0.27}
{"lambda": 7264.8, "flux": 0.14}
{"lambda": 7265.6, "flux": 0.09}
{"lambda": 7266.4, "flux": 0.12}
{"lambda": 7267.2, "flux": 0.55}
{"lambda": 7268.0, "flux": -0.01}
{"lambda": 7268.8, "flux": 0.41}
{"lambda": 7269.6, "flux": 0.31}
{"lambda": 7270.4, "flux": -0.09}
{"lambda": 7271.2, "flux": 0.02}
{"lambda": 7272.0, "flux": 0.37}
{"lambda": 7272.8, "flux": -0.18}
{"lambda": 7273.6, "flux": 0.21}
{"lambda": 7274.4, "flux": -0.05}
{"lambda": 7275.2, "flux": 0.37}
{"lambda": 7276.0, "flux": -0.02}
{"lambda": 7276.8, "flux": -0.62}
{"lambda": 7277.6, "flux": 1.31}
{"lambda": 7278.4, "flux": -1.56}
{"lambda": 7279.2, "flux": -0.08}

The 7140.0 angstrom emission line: [O III] 5007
